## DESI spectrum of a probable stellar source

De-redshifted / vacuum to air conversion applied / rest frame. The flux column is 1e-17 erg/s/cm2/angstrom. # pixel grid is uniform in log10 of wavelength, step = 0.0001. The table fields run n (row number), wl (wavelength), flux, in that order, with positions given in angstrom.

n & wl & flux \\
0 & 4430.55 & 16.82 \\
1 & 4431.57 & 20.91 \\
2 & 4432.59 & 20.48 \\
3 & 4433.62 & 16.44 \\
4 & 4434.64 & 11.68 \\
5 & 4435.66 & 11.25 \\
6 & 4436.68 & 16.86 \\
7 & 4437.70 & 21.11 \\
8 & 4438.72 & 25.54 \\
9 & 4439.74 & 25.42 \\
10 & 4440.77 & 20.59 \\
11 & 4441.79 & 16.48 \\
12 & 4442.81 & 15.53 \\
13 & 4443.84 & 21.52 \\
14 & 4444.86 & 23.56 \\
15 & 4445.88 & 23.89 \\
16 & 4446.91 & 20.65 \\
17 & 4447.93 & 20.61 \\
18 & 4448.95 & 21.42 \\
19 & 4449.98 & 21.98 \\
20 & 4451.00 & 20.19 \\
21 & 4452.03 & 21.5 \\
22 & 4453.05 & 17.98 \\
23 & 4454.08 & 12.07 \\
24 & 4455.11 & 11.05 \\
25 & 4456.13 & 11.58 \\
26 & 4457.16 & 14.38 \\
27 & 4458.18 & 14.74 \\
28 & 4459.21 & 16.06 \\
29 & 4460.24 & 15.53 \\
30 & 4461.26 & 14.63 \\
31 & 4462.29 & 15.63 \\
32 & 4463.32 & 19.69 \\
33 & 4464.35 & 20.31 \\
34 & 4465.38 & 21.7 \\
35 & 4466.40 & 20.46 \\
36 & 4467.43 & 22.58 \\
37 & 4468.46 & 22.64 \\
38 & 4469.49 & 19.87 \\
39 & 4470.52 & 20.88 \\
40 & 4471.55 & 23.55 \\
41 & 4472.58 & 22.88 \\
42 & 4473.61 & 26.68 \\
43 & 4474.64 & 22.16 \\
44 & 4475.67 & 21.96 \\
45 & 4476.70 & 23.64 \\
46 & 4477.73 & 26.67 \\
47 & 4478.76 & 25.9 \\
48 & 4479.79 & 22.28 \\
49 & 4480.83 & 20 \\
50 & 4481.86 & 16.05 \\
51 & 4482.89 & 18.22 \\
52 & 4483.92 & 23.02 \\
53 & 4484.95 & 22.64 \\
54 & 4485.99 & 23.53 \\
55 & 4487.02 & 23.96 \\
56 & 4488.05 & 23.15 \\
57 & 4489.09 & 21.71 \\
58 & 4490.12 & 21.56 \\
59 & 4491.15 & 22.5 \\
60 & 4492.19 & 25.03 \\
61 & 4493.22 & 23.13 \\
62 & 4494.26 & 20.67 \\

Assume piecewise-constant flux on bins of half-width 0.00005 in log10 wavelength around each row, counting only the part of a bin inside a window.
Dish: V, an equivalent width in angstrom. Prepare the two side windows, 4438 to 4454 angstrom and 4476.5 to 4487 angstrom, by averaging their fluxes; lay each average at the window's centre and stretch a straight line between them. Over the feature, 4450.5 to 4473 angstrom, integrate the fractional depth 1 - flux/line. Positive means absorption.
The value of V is 3.5 angstrom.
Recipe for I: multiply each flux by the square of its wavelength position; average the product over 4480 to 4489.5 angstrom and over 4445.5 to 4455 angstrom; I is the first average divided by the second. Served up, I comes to 1.1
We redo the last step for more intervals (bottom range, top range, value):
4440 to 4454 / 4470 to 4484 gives 1.12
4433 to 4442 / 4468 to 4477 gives 1.25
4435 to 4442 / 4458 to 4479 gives 1.08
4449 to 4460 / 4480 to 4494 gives 1.36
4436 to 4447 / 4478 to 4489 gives 1.07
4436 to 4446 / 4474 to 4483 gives 1.08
